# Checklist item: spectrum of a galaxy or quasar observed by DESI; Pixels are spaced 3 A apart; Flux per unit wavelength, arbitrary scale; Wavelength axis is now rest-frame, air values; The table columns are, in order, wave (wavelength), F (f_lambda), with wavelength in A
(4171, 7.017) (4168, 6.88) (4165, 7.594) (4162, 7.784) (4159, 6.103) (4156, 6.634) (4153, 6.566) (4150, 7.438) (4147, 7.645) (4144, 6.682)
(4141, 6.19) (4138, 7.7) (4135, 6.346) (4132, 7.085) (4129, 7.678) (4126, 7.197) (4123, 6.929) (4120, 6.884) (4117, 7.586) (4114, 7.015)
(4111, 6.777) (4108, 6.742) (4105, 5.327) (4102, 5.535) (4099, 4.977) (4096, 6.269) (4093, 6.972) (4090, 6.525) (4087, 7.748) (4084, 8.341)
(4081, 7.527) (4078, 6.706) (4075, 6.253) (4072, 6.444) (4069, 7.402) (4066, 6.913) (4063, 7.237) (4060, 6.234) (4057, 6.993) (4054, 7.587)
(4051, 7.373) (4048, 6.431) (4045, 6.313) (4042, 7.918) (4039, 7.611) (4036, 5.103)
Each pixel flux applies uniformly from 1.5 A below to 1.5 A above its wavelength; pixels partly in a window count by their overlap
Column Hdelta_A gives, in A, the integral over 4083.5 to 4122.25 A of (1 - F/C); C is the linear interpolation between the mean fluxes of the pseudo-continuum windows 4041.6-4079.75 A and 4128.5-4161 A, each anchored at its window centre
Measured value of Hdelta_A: 1.5 A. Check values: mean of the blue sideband 6.88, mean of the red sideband 6.91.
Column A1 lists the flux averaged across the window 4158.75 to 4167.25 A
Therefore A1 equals 7.29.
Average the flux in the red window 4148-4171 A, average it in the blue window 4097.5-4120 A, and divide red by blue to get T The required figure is 1.11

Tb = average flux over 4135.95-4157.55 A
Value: 6.96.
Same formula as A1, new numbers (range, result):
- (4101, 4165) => 6.88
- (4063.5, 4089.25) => 7.15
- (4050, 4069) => 7.08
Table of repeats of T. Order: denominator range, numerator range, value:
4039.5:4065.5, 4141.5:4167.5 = 1.00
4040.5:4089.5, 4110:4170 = 0.99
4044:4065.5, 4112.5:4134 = 1.04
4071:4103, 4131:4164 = 1.04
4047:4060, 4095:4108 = 0.80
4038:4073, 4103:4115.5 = 0.91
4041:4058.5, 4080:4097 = 1.02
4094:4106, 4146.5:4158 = 1.25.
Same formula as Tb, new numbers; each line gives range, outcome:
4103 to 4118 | 6.62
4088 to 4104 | 6.09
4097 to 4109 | 5.63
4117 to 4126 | 7.07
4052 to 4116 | 6.75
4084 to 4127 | 6.66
